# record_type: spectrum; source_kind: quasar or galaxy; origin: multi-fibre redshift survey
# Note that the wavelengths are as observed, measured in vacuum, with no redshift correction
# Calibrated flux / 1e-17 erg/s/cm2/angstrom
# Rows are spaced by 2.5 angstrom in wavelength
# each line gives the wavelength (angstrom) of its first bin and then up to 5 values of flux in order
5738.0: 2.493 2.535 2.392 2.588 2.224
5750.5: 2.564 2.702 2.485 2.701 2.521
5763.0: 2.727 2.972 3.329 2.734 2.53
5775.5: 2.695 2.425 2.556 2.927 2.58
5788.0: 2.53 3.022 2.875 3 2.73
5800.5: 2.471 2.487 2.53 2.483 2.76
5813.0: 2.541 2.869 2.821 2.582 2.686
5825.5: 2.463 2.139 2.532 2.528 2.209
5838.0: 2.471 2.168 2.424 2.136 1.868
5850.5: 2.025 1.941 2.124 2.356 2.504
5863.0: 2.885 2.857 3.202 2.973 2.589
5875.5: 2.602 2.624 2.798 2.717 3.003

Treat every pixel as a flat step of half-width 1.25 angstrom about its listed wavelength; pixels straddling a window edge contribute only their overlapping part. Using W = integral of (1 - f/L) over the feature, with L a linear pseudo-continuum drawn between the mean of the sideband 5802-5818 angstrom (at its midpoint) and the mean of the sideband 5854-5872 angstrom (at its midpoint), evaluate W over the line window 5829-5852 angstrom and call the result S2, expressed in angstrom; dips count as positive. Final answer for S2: 3.50 angstrom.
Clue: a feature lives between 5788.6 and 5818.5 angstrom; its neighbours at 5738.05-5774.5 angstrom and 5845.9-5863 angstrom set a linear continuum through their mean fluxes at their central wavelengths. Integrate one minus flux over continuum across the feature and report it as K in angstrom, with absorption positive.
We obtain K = -3.5 angstrom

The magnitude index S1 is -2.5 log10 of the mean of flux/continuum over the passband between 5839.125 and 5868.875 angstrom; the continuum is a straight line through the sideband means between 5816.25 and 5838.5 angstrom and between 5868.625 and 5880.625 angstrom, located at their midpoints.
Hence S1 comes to 0.12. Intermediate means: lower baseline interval 2.5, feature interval 2.36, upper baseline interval 2.73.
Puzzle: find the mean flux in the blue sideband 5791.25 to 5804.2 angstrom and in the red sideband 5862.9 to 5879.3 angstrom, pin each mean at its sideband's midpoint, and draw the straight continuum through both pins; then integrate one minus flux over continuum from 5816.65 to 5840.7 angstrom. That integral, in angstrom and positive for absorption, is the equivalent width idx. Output 2.51 angstrom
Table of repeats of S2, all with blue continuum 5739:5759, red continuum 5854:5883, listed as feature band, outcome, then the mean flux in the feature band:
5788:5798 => -1.2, 2.88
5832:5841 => 1.0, 2.35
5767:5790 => -1.3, 2.7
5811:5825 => -0.4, 2.69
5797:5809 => 0.3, 2.54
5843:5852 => 2.0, 2.07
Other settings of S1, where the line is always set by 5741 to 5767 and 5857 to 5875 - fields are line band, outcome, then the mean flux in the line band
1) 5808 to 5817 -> -0.004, 2.69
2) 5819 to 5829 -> 0.090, 2.48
